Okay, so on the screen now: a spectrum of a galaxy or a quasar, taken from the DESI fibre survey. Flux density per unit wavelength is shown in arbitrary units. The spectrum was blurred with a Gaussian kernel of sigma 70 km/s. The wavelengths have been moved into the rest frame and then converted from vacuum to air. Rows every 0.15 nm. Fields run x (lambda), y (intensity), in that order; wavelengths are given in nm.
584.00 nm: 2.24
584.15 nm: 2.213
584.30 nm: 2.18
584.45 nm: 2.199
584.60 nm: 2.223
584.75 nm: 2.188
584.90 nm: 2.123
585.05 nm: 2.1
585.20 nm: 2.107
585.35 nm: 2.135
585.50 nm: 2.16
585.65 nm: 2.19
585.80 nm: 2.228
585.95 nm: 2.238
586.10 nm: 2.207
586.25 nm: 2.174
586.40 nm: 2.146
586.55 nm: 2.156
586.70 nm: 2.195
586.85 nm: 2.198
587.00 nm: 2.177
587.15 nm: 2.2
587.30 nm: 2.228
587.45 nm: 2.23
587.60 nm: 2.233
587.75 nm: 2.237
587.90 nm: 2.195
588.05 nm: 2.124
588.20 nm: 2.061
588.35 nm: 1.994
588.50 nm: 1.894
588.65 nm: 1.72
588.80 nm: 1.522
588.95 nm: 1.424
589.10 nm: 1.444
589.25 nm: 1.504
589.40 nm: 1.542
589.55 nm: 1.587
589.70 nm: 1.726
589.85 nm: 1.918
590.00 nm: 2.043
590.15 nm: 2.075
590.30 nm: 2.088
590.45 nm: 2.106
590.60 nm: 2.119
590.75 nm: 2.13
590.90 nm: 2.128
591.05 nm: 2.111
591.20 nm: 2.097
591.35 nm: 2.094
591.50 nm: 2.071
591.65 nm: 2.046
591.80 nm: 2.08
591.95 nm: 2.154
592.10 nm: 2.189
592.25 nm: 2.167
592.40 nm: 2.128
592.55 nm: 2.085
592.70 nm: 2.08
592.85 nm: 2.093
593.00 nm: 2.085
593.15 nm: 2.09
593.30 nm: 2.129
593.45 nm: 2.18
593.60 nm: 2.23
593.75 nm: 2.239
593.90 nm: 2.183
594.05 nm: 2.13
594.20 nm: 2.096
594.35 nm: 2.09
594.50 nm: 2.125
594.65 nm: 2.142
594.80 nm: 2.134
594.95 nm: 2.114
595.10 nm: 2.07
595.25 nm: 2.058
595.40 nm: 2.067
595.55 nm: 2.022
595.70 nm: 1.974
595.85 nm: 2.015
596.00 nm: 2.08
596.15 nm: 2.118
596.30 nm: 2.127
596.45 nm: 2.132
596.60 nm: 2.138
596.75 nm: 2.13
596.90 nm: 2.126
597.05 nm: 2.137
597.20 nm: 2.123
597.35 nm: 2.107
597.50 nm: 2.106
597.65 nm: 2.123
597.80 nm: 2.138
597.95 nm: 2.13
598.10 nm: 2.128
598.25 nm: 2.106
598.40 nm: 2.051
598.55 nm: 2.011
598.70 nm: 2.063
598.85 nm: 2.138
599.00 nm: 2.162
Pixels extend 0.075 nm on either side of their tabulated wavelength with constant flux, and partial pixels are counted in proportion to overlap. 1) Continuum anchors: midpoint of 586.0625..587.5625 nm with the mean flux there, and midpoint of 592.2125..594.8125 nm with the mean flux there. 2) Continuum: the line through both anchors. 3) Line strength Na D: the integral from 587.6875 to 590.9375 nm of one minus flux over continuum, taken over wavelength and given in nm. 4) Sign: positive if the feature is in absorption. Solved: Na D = 0.43 nm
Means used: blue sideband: 2.19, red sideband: 2.13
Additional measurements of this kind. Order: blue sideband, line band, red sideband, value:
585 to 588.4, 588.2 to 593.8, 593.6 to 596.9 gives 0.411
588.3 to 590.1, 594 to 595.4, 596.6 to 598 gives -0.083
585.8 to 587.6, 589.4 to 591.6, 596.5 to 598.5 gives 0.167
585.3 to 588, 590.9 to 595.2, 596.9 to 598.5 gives 0.052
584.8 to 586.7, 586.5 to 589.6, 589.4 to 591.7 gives 0.216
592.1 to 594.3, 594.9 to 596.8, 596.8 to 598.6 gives 0.037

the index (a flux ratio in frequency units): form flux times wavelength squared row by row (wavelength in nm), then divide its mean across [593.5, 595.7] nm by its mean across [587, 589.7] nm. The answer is 1.1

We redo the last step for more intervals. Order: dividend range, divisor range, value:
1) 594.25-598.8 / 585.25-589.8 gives 1.08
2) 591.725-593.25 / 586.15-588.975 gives 1.04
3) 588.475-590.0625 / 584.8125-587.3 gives 0.77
